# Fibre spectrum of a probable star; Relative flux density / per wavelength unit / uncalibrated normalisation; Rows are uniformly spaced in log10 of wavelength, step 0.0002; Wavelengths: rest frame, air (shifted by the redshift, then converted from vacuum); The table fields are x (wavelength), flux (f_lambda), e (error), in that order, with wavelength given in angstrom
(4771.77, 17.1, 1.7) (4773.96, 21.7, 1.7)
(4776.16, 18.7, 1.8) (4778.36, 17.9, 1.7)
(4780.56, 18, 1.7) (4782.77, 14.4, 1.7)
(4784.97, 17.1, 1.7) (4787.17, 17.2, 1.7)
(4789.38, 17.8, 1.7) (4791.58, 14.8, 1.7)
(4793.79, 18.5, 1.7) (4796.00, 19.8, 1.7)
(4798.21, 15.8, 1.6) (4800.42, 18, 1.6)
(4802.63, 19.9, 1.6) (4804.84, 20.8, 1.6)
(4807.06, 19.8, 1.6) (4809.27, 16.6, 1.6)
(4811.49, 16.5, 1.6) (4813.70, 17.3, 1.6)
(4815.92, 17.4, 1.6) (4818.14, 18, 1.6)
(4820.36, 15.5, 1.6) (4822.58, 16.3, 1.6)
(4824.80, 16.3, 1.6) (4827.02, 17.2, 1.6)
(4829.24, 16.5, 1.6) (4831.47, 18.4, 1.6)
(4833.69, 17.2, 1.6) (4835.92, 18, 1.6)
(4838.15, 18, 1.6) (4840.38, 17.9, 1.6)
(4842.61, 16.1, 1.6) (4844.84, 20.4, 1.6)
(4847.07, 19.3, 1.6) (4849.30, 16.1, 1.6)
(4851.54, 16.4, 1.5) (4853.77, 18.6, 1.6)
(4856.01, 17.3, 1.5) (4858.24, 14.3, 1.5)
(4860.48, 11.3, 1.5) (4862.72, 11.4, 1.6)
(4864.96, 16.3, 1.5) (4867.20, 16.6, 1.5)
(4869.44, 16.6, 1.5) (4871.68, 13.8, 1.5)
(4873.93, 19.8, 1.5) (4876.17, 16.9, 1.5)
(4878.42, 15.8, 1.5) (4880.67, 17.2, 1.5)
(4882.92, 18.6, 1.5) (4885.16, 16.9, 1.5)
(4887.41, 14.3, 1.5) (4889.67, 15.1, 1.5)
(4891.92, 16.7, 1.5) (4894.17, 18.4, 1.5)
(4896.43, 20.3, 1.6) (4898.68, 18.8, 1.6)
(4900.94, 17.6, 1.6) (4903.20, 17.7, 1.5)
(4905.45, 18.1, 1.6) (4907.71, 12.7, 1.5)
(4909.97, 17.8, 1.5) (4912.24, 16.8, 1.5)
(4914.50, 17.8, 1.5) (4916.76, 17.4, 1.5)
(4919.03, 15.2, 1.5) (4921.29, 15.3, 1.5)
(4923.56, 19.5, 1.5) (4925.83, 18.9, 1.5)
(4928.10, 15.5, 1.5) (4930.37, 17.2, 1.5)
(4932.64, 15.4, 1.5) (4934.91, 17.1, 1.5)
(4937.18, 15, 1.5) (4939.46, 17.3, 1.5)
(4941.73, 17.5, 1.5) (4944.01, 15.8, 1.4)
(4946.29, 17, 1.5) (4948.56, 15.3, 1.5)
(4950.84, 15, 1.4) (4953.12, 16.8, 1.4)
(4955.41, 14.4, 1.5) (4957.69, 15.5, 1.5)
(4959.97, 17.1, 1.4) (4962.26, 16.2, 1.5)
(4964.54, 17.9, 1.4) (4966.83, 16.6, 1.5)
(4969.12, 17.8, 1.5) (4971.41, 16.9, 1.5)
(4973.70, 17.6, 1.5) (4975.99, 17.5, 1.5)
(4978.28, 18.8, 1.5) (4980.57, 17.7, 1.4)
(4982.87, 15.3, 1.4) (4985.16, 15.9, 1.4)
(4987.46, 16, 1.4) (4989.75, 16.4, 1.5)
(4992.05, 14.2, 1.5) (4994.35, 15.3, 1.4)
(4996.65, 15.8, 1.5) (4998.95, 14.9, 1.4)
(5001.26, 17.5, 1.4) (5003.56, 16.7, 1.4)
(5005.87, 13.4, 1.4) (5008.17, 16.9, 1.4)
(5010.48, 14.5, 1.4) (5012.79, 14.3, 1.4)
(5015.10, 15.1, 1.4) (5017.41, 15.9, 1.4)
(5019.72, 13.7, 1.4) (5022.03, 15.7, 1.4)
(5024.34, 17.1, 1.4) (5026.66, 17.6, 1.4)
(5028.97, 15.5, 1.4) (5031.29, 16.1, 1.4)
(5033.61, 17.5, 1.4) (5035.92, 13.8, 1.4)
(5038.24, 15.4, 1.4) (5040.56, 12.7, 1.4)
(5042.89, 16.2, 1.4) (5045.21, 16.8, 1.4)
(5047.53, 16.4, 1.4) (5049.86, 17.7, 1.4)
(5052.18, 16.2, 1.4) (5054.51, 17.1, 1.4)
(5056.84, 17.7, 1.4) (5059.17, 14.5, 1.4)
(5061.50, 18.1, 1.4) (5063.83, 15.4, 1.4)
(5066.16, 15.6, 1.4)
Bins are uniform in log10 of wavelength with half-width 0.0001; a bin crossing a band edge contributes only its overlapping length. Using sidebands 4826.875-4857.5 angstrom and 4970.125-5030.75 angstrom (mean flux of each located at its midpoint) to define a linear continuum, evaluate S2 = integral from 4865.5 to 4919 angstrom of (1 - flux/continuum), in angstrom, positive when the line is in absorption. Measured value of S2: 0.4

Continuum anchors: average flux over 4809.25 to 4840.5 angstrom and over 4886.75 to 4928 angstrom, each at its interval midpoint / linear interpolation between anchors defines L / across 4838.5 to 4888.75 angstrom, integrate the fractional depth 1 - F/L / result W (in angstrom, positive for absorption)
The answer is 1.9 angstrom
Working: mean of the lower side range 17.1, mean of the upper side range 17.1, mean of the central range 16.5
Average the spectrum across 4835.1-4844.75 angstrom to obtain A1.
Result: 17.8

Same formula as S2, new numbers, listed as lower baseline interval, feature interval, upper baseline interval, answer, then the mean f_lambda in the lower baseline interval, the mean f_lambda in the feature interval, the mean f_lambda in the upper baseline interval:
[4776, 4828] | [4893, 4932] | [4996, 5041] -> -2.0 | 17.5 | 17.3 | 15.5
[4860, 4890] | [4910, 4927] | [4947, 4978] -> -1.1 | 15.9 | 17.3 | 16.6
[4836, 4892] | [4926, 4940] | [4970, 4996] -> 0.1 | 16.5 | 16.4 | 16.5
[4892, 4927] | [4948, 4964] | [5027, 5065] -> 1.1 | 17.5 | 15.9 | 16.1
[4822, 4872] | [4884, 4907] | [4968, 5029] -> -1.2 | 16.6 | 17.3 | 16.1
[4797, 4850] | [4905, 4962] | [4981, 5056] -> 0.5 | 17.7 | 16.4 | 15.8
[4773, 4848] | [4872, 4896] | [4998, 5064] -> 0.2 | 17.7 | 17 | 15.9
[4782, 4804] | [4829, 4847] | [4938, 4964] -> -0.9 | 17.4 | 18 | 16.2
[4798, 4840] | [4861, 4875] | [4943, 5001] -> 1.3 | 17.6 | 15.5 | 16.3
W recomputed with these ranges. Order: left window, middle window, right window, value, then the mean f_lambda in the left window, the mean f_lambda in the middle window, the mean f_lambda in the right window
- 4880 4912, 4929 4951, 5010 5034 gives 0.44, 17.1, 16.3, 15.7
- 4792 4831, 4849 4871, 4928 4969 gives 2.21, 17.6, 15.4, 16.3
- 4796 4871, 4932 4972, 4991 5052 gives -0.50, 17.1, 16.4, 15.7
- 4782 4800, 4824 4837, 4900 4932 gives -0.23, 17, 17.3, 16.9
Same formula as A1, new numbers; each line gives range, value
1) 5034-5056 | 15.9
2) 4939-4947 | 16.9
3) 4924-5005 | 16.5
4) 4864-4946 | 16.9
